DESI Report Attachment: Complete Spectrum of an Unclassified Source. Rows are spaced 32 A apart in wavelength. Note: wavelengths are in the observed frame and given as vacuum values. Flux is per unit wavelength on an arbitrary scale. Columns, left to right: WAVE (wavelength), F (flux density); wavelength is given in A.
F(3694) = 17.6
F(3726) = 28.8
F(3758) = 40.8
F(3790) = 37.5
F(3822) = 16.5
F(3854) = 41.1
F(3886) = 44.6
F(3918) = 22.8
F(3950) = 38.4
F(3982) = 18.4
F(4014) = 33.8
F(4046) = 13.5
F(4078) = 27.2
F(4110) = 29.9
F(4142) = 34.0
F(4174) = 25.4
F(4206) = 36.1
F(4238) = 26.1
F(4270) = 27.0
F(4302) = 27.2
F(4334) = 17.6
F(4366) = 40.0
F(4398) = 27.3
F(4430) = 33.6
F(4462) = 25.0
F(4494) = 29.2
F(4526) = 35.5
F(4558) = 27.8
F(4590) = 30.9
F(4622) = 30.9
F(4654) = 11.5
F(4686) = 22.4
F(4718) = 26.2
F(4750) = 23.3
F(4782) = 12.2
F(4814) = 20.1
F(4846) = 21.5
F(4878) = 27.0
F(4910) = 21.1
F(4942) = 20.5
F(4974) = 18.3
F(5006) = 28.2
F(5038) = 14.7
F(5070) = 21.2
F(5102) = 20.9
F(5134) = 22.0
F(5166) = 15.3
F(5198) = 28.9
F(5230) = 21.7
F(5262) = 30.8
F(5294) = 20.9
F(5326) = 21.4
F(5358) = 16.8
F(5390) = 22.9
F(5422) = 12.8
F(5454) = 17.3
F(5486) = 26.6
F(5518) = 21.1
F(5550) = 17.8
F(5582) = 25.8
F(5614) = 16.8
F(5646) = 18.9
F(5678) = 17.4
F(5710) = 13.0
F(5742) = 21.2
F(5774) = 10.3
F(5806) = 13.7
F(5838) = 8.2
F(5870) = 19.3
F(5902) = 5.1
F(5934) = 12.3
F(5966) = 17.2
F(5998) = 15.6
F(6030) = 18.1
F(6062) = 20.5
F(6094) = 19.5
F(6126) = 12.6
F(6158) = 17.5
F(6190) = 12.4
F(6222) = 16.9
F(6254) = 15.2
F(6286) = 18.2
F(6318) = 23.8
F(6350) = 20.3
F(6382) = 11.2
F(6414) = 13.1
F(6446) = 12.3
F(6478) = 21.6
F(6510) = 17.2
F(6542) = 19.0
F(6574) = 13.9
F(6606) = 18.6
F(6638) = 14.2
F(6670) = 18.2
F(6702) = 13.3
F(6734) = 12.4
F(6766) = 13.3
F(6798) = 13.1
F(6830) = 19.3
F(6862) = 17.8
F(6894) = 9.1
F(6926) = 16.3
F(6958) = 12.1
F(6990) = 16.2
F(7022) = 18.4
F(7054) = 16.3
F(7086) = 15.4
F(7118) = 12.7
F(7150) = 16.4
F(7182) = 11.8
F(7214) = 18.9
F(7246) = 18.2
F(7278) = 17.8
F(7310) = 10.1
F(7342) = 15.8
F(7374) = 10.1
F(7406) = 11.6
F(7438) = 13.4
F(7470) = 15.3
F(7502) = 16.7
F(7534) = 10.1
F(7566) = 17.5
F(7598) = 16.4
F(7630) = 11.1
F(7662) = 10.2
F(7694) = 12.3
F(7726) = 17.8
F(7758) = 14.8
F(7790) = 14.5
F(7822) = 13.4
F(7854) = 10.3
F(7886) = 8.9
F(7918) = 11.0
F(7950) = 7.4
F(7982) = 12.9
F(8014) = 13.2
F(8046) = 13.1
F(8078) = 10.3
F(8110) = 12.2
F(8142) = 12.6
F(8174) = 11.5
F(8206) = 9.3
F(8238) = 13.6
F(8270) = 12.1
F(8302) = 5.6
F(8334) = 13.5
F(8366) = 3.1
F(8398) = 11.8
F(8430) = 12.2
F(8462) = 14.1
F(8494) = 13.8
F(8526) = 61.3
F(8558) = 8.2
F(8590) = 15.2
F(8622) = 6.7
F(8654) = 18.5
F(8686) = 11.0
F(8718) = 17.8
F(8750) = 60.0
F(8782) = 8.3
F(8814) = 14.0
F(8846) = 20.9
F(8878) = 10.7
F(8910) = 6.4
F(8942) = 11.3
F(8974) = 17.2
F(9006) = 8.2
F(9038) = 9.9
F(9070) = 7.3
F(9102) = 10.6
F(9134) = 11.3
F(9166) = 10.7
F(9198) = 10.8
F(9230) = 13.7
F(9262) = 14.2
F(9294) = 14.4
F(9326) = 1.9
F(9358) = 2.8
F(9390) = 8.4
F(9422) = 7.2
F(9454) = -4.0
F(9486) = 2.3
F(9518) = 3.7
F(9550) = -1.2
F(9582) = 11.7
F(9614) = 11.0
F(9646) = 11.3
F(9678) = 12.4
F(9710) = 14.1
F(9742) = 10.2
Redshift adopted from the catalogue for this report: 1.287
